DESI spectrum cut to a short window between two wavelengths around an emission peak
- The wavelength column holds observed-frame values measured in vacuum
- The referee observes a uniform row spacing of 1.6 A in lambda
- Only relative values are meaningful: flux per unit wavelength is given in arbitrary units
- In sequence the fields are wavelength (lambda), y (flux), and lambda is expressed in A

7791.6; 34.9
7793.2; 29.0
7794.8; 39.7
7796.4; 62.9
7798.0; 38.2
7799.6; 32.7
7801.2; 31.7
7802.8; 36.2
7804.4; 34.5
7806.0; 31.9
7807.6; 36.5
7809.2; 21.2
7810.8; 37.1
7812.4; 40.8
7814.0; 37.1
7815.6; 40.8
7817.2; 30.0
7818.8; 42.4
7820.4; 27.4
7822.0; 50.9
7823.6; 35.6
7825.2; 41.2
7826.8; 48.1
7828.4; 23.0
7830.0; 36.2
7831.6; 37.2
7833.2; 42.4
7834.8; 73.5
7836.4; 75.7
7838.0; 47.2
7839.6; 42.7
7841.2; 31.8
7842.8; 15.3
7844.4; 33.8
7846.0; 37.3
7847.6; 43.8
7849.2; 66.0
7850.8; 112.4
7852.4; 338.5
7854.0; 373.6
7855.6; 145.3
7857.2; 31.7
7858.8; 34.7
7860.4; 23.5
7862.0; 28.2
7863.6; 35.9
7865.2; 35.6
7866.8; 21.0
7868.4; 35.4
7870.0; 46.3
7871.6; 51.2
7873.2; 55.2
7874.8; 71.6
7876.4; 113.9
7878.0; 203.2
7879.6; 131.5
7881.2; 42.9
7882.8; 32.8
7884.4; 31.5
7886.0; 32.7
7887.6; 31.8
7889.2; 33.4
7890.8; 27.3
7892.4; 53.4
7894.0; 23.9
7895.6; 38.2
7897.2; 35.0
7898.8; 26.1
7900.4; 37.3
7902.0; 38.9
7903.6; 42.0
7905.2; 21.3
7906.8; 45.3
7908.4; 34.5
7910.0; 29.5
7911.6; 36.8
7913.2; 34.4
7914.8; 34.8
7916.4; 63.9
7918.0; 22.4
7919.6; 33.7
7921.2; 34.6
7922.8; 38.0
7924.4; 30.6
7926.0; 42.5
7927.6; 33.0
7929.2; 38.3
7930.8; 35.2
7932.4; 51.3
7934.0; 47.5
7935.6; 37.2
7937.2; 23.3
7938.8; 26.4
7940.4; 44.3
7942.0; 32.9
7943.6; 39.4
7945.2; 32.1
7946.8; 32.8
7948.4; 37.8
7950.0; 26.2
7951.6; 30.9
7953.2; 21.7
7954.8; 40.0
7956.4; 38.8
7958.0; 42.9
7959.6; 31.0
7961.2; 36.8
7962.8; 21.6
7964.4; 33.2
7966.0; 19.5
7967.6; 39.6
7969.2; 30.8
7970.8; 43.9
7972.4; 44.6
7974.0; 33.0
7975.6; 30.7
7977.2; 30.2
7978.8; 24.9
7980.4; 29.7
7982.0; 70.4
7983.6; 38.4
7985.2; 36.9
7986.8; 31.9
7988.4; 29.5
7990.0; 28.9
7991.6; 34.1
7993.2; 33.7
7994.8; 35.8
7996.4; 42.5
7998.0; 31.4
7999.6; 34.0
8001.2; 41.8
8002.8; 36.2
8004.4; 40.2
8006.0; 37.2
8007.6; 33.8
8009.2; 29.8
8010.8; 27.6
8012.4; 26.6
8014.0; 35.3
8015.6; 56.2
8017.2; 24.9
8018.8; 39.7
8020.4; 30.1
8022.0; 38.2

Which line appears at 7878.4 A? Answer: [N II]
